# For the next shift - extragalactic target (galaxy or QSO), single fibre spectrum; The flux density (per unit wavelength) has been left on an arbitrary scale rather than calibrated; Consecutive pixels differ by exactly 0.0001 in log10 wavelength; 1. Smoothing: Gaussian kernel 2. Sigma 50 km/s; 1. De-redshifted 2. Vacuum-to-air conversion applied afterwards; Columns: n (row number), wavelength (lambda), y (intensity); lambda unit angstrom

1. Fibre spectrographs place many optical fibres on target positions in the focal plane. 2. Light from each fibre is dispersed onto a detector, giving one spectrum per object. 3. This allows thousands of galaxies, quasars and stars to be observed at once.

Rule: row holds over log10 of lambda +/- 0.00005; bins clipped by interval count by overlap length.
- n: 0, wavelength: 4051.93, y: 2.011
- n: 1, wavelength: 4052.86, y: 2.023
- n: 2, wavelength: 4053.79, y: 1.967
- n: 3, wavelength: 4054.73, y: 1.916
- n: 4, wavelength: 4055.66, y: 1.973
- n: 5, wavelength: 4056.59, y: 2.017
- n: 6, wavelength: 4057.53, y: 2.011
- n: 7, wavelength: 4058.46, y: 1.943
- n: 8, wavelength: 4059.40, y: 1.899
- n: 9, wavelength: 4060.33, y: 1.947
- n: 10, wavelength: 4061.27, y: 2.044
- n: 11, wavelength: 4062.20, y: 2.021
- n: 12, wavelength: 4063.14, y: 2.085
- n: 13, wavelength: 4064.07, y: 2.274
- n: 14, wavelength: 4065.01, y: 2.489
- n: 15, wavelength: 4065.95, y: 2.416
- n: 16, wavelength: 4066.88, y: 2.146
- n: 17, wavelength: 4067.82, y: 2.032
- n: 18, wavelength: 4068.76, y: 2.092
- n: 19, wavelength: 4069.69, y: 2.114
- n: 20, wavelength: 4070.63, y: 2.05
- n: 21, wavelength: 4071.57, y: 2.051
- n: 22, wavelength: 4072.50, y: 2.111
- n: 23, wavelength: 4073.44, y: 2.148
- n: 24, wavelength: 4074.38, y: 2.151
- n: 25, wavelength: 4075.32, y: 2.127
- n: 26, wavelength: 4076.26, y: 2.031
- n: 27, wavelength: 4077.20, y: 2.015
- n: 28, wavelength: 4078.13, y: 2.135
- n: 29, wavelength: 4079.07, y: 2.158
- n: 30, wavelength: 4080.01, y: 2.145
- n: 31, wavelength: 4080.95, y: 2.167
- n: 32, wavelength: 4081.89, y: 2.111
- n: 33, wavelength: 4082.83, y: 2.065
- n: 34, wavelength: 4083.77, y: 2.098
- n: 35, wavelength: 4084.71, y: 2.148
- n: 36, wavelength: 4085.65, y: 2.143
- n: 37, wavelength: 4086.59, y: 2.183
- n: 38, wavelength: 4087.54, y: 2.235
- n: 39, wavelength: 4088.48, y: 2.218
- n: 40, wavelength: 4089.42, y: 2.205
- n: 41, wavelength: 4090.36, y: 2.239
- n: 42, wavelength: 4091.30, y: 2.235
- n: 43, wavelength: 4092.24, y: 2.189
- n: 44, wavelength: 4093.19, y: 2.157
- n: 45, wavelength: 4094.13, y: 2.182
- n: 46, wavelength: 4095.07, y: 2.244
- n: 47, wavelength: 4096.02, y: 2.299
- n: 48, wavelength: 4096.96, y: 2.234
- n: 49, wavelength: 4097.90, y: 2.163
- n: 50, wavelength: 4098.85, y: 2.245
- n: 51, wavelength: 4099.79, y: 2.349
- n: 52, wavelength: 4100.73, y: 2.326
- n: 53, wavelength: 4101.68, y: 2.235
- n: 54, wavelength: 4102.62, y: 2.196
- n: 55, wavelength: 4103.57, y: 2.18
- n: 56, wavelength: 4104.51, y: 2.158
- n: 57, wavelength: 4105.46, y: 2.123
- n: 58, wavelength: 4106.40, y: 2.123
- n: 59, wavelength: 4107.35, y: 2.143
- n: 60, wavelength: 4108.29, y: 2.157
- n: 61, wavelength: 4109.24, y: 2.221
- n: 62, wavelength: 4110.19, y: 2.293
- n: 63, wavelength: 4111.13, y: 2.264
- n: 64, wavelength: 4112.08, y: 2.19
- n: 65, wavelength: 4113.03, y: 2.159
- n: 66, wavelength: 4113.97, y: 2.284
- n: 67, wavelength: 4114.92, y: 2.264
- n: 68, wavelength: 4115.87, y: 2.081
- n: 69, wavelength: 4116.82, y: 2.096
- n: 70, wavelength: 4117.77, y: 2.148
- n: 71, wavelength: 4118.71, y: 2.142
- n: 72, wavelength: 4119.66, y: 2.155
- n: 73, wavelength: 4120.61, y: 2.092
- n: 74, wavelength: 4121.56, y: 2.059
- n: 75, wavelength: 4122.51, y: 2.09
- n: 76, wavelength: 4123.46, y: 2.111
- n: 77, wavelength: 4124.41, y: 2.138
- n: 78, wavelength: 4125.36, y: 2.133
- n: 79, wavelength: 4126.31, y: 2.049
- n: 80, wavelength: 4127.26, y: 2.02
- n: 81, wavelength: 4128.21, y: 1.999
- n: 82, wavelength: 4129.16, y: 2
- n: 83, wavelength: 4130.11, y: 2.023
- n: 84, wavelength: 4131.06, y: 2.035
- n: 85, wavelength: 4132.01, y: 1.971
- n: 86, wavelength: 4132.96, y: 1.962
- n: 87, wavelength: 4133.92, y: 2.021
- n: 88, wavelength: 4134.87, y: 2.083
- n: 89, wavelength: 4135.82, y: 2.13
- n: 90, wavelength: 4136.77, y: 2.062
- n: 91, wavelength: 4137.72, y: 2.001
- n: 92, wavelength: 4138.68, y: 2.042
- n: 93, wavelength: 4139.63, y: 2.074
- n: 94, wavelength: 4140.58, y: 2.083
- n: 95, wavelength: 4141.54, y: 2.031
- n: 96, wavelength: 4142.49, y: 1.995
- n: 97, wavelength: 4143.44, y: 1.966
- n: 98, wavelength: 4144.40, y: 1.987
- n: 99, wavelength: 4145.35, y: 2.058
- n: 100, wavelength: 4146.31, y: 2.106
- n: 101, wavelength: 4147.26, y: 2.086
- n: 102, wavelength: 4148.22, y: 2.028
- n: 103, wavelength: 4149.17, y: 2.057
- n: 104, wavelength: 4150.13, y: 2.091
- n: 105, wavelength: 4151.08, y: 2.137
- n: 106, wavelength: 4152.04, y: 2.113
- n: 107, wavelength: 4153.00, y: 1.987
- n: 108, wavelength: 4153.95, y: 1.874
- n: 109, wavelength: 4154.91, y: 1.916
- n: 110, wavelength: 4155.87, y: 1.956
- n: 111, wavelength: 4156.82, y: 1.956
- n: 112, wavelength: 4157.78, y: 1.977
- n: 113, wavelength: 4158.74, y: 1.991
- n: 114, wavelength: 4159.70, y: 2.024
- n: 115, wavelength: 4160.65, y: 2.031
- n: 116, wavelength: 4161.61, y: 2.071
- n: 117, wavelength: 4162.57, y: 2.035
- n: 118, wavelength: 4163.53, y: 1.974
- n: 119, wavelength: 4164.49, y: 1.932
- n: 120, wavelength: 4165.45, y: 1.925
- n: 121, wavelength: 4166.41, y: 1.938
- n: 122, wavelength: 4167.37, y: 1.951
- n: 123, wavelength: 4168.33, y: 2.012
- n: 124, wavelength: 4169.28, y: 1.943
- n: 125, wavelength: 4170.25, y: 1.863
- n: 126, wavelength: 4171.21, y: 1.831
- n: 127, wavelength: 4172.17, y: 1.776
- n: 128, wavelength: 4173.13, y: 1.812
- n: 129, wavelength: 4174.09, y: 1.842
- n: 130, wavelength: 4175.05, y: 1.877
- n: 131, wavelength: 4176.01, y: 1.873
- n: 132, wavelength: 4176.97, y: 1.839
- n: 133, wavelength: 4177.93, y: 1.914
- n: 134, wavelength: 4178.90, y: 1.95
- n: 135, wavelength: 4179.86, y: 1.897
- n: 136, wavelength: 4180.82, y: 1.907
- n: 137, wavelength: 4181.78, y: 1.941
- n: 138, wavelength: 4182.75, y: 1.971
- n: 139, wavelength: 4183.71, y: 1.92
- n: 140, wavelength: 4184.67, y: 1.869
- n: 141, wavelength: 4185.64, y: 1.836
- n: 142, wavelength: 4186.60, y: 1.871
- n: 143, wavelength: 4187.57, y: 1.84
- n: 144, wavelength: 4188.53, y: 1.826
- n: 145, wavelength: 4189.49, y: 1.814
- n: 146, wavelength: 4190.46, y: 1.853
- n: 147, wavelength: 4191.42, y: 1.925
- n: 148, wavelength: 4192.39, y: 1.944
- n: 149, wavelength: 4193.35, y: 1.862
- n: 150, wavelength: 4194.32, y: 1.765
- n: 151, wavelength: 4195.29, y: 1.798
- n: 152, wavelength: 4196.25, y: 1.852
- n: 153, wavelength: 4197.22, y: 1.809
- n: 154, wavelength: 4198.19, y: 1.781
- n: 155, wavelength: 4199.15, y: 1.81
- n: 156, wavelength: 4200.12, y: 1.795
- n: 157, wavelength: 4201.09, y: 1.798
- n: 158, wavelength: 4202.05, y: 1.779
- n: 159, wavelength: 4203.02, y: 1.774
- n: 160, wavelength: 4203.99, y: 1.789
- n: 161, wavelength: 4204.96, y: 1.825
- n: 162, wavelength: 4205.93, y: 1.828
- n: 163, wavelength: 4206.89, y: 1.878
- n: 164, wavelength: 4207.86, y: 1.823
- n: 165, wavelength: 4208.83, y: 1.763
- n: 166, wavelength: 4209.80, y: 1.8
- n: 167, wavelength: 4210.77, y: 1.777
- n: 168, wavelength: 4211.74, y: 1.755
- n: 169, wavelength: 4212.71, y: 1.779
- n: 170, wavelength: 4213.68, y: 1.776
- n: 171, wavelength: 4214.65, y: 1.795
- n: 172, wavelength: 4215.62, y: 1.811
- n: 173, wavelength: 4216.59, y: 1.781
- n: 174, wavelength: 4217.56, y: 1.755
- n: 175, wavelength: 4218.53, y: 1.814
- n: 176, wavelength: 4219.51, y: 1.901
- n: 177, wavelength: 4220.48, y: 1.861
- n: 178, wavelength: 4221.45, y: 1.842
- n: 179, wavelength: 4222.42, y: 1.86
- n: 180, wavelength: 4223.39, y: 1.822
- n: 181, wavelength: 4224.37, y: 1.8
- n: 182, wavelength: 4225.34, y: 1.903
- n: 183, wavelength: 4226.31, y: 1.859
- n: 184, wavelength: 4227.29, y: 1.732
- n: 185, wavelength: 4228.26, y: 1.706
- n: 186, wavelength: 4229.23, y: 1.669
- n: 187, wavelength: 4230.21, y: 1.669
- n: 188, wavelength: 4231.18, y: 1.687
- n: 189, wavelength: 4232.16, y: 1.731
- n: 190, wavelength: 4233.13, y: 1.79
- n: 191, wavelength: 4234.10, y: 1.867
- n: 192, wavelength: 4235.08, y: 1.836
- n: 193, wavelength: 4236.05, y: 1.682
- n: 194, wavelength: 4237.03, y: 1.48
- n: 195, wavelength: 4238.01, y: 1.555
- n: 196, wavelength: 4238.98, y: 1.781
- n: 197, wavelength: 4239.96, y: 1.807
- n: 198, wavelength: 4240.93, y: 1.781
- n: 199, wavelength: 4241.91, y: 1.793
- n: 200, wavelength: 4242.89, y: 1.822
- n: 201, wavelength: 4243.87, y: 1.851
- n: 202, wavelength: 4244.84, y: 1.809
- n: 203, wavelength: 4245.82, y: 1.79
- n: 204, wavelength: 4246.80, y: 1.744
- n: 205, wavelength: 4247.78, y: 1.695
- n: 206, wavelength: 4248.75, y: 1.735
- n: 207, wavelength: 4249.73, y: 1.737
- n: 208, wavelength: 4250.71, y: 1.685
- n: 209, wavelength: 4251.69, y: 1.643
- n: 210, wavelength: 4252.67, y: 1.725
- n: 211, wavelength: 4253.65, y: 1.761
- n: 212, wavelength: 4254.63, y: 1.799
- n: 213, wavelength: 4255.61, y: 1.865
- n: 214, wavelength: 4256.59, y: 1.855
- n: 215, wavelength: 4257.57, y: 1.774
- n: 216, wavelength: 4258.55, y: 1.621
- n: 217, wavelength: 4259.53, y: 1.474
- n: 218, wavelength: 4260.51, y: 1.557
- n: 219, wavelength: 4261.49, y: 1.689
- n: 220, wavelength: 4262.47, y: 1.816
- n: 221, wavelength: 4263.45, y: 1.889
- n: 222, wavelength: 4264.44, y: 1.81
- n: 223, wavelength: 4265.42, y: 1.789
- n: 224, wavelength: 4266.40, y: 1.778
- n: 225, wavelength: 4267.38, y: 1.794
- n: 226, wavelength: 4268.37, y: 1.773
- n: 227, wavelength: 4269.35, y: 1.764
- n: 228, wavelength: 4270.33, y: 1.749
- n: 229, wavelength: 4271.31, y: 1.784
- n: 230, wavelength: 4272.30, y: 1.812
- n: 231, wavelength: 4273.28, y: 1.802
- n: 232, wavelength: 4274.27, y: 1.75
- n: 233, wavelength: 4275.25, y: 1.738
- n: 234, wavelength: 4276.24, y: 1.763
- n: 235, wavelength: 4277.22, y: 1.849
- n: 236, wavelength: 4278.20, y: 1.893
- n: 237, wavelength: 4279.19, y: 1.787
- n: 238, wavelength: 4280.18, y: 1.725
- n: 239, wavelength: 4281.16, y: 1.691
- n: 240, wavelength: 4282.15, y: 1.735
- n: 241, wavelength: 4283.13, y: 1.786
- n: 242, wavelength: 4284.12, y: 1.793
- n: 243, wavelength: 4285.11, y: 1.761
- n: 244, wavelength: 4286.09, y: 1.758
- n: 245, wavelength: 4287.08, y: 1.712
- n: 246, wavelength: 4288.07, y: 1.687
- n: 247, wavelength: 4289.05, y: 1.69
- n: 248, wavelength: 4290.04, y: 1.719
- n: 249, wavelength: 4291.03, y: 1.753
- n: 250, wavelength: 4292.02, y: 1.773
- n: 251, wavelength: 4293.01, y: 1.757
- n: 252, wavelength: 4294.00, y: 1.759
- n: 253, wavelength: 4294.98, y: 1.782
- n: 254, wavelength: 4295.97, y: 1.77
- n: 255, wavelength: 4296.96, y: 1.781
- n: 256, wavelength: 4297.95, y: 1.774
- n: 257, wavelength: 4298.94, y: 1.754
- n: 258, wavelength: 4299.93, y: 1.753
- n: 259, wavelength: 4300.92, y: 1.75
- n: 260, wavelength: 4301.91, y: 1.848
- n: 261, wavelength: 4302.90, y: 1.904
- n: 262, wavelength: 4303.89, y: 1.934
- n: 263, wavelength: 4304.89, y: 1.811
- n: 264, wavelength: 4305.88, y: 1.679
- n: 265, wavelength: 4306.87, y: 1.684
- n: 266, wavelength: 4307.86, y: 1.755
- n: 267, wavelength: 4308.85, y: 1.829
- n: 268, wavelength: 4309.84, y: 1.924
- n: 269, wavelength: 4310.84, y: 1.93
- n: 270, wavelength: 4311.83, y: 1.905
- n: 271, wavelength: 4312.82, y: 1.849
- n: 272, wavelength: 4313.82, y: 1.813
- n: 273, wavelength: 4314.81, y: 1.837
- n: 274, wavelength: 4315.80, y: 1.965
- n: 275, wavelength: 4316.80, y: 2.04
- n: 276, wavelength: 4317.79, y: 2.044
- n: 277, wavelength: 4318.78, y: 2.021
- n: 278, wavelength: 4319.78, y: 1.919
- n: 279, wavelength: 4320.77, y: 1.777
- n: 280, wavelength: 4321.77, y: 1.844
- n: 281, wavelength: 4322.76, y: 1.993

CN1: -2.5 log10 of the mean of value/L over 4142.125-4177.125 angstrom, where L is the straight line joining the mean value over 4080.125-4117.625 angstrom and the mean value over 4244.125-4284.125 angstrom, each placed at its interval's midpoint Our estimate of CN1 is 0.03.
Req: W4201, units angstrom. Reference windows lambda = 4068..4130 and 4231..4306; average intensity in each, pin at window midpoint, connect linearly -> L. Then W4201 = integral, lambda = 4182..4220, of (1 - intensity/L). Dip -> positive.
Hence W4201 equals 1.81 angstrom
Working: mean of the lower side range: 2.15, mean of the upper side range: 1.76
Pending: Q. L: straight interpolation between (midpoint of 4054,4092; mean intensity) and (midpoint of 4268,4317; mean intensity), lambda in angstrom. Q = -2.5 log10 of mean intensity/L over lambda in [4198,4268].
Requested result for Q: 0.07 mag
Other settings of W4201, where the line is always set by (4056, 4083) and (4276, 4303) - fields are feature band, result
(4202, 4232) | 1.3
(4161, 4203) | 1.1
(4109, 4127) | -1.1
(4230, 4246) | 0.8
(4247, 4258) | 0.4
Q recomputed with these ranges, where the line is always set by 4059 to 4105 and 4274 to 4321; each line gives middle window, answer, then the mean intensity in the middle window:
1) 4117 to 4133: 0.01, 2.07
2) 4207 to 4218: 0.09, 1.79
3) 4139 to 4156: 0.01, 2.03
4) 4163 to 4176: 0.07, 1.9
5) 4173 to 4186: 0.06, 1.89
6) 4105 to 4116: -0.04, 2.2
